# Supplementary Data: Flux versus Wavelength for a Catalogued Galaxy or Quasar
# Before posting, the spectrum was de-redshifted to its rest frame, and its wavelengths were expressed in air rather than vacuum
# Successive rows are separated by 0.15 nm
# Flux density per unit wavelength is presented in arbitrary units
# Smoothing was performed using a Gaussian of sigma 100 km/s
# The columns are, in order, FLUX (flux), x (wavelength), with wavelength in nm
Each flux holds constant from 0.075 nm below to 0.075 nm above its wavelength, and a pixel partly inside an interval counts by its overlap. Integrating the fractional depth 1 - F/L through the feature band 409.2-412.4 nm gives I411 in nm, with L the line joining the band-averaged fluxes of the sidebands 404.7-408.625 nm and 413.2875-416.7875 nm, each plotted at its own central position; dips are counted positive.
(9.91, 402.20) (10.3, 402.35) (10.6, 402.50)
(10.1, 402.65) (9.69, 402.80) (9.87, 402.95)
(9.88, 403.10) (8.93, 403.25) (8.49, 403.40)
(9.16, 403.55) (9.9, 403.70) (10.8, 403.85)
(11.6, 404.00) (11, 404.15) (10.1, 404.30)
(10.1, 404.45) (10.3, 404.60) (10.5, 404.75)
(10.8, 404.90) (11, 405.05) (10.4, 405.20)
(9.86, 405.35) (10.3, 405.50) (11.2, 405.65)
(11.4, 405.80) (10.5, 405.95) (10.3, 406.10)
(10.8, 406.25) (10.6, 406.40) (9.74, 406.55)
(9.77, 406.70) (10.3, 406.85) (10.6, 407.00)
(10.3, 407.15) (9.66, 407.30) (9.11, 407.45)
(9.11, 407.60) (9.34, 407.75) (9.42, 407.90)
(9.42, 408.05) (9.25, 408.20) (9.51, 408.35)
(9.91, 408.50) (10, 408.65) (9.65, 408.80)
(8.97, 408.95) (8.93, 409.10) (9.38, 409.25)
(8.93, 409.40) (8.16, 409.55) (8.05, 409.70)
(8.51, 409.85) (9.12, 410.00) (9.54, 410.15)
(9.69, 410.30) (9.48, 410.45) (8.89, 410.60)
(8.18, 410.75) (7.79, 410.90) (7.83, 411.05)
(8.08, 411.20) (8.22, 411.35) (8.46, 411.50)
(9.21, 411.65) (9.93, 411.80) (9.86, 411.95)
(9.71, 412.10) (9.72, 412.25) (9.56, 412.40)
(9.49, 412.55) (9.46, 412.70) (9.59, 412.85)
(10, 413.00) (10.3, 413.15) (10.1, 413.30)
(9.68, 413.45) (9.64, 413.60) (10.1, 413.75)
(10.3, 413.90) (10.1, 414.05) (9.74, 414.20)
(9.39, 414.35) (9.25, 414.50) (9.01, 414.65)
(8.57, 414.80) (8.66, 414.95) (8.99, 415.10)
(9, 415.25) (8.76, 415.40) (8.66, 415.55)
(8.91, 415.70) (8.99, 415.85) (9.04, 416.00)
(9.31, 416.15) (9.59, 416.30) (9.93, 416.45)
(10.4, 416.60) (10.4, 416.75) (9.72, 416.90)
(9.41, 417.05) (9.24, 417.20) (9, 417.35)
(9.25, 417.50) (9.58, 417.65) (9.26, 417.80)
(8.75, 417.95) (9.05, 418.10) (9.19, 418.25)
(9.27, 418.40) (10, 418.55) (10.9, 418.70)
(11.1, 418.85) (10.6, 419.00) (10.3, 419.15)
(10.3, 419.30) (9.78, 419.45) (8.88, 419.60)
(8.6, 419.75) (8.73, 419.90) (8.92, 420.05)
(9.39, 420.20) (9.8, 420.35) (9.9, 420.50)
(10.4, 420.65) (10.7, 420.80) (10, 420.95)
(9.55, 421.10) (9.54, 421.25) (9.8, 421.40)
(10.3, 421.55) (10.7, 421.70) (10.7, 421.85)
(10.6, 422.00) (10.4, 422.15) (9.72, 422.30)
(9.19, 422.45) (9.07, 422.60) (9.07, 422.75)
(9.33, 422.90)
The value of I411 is 0.28 nm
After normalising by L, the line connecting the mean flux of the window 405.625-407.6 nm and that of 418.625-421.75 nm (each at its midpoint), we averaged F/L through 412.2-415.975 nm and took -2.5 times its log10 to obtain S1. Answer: 0.07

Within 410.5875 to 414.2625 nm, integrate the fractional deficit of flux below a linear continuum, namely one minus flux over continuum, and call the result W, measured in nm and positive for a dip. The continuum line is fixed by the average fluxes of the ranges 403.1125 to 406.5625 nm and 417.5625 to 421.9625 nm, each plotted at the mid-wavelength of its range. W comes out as 0.255 nm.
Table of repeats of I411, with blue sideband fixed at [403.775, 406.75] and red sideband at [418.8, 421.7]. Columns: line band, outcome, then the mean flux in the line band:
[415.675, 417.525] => 0.09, 9.5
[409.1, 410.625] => 0.20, 8.98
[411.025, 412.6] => 0.17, 9.13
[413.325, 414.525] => 0.04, 9.81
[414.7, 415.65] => 0.12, 8.78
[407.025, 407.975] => 0.08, 9.55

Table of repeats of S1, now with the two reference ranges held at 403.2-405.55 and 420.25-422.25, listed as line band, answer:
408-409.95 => 0.12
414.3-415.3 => 0.14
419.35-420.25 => 0.12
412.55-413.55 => 0.04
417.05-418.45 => 0.11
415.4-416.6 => 0.10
